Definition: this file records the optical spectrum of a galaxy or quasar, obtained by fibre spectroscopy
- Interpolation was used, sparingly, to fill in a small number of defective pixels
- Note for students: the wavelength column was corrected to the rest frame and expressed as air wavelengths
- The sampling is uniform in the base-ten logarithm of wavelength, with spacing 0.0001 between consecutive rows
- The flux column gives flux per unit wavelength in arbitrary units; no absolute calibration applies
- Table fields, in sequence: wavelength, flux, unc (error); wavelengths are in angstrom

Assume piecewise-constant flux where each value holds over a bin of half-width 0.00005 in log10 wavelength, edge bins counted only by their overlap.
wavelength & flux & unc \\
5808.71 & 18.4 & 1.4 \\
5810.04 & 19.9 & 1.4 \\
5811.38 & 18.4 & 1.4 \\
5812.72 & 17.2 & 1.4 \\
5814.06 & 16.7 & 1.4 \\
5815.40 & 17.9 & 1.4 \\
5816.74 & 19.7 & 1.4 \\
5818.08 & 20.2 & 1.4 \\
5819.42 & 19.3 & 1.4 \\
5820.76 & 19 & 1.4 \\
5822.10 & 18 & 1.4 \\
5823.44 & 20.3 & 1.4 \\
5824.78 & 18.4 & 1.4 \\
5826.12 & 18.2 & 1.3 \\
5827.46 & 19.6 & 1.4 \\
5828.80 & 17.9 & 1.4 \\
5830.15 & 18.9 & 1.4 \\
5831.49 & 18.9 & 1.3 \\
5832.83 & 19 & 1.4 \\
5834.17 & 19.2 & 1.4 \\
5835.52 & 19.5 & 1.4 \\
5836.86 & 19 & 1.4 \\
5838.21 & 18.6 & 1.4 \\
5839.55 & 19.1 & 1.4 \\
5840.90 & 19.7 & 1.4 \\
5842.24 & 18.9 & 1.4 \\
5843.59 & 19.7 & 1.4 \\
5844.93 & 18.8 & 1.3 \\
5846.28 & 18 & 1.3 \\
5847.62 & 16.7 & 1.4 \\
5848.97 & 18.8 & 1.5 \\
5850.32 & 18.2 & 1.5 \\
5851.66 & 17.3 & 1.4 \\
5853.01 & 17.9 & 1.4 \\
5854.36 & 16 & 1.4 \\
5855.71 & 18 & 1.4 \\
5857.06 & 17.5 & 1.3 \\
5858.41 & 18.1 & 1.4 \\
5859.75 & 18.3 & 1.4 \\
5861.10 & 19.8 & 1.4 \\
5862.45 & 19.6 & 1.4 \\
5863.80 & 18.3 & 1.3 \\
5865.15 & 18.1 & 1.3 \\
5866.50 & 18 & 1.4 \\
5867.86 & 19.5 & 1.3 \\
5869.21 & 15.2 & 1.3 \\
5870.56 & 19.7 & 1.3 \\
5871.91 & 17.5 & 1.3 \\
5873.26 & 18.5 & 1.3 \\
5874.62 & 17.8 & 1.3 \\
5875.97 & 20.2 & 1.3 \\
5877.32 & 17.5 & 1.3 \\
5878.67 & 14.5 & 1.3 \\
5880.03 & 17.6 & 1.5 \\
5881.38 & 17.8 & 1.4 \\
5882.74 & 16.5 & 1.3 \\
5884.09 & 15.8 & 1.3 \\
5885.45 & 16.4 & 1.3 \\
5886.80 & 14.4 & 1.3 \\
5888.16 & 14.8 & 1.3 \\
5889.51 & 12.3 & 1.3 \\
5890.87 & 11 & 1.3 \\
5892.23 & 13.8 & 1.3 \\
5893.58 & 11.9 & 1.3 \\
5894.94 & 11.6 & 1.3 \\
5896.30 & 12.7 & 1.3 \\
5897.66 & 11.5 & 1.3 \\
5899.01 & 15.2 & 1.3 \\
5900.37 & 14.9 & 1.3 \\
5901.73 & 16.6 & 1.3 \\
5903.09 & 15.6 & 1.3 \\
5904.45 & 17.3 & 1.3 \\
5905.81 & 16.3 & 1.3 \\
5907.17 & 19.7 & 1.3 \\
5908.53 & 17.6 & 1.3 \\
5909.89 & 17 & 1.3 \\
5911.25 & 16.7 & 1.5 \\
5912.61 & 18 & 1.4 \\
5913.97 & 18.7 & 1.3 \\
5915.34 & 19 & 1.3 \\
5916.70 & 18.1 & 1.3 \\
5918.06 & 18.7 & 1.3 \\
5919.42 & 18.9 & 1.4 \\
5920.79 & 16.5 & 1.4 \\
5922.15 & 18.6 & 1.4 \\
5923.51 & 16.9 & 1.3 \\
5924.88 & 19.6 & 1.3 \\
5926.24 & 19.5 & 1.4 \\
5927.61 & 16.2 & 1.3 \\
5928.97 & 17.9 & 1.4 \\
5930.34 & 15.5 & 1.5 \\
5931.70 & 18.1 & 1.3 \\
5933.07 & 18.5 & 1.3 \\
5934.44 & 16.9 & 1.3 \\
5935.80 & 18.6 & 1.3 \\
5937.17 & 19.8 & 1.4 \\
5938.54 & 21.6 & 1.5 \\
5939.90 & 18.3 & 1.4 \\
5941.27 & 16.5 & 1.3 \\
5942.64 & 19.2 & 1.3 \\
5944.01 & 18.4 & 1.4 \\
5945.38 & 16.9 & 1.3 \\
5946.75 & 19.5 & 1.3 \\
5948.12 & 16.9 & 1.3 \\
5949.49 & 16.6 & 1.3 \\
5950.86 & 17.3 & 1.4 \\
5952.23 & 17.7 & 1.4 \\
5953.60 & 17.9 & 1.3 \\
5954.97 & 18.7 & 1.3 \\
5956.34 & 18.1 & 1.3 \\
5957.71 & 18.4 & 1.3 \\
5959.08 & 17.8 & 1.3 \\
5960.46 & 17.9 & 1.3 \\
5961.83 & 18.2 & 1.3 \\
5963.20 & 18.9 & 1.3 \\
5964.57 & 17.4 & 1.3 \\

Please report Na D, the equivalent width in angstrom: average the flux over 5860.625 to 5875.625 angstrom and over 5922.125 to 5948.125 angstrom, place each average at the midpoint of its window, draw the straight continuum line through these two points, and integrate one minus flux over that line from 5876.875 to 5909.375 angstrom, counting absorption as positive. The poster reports 5.6 angstrom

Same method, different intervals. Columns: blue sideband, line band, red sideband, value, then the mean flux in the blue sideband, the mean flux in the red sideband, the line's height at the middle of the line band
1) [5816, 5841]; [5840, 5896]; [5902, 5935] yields 4.4 angstrom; 19.1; 17.7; 18.5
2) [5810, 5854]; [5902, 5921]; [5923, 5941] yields 0.6 angstrom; 18.7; 18.2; 18.3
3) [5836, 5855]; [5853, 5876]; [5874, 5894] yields -1.7 angstrom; 18.4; 15.5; 17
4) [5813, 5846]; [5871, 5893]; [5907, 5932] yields 2.8 angstrom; 18.9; 17.9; 18.3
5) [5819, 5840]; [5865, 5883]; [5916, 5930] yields 0.7 angstrom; 18.9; 18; 18.5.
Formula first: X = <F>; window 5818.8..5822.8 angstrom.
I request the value 18.8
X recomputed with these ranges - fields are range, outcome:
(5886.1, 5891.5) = 13.2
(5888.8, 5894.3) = 12.3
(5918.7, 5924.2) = 17.7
